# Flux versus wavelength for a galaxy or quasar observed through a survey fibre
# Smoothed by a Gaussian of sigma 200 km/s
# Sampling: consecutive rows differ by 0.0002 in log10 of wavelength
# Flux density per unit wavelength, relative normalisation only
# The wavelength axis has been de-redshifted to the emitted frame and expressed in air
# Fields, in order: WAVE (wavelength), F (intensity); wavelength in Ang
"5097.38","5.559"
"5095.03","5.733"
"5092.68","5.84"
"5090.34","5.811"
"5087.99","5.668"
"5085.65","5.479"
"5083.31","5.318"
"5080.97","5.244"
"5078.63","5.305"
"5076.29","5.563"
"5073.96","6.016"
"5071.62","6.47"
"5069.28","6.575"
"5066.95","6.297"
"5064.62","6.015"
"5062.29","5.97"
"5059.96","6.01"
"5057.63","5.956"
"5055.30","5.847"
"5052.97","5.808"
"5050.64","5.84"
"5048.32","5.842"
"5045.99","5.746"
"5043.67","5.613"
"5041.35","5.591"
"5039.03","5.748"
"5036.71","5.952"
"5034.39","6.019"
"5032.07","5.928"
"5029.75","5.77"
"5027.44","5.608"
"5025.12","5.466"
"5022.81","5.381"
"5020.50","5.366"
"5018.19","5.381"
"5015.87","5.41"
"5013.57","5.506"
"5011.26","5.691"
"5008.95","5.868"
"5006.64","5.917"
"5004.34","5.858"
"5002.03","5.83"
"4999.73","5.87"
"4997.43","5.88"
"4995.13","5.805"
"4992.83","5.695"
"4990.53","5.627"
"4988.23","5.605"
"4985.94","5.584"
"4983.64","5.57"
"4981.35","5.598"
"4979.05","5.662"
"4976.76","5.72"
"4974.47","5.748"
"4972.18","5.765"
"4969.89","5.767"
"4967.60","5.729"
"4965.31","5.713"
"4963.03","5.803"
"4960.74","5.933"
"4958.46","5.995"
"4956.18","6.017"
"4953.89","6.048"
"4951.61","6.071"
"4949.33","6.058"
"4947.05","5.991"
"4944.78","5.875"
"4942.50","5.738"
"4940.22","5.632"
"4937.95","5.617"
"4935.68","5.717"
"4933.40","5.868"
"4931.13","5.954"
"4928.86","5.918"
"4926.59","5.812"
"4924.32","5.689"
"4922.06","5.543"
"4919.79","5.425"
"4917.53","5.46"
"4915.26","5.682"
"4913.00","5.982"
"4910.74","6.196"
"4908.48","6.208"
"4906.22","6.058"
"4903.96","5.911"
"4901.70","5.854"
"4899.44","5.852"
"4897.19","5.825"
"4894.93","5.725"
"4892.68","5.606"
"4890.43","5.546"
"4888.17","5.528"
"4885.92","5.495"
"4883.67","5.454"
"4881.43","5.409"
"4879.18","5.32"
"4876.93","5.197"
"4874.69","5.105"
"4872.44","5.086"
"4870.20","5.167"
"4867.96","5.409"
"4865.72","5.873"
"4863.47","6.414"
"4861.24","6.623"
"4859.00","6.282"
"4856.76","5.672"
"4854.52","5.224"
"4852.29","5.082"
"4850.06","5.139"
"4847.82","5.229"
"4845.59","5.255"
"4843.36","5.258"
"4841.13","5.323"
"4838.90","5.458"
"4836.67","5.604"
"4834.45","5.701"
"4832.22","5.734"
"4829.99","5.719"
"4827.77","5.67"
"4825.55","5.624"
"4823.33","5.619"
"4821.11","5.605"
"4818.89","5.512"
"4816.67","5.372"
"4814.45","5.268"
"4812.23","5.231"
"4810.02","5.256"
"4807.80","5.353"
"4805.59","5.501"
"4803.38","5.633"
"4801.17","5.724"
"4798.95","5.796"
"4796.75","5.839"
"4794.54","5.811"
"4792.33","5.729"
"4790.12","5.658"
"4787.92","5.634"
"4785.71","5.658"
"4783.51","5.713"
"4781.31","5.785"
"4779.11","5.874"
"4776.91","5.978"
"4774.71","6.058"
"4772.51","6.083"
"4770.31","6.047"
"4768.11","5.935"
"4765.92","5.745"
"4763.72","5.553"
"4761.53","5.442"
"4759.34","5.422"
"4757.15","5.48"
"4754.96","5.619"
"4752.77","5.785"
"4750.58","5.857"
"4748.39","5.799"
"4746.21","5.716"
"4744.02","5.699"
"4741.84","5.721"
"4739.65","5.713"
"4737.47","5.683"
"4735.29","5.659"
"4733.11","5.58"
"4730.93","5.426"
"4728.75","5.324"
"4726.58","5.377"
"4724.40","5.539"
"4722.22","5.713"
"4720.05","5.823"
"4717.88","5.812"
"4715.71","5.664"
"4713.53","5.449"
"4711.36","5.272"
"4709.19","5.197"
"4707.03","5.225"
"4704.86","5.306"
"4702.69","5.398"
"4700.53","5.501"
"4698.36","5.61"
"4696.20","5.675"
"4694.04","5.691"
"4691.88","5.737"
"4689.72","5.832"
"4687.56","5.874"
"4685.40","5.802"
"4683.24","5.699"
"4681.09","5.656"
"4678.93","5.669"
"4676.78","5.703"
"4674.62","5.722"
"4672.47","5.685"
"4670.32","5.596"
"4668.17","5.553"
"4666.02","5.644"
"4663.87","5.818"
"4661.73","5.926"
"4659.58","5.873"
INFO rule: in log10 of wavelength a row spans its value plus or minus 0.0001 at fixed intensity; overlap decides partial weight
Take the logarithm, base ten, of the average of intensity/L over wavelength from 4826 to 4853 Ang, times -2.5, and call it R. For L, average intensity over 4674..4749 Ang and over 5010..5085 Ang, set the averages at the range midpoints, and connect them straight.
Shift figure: 0.043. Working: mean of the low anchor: 5.61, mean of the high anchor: 5.76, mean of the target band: 5.44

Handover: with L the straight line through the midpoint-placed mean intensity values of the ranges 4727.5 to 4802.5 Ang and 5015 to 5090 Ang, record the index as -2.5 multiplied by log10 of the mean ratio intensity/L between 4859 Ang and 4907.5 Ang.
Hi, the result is 0.02 mag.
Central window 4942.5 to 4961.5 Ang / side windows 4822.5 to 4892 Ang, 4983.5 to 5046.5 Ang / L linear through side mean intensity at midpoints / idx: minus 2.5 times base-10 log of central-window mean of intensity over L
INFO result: -0.07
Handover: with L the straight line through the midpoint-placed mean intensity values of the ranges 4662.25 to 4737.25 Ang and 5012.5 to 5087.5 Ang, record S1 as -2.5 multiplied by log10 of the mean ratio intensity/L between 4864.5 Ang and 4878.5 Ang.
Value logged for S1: 0.07 mag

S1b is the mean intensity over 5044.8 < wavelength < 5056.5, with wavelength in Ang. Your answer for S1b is 5.81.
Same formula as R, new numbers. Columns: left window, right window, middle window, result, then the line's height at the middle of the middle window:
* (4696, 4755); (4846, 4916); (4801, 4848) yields 0.03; 5.62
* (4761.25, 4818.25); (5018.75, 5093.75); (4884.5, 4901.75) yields 0.01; 5.72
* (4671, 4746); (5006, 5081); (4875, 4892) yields 0.06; 5.7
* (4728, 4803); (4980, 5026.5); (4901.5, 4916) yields -0.06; 5.68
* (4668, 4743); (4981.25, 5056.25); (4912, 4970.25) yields -0.02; 5.68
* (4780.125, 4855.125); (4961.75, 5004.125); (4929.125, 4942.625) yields -0.02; 5.67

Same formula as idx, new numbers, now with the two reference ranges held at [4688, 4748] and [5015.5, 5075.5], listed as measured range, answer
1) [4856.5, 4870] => -0.059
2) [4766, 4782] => -0.063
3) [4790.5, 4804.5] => -0.021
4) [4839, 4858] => 0.077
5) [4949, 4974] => -0.022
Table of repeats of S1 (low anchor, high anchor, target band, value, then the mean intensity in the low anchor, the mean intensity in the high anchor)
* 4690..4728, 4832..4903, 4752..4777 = -0.04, 5.53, 5.54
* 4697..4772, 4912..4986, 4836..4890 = 0.04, 5.6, 5.78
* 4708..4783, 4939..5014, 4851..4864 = -0.02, 5.67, 5.79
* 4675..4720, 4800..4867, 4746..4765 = -0.01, 5.6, 5.56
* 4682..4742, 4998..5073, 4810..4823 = 0.05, 5.58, 5.82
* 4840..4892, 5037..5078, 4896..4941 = -0.04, 5.48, 5.93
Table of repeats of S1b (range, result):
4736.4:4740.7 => 5.7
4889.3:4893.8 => 5.57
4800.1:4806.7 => 5.62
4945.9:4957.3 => 6.04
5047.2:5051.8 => 5.85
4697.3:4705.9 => 5.45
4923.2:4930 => 5.8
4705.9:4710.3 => 5.22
